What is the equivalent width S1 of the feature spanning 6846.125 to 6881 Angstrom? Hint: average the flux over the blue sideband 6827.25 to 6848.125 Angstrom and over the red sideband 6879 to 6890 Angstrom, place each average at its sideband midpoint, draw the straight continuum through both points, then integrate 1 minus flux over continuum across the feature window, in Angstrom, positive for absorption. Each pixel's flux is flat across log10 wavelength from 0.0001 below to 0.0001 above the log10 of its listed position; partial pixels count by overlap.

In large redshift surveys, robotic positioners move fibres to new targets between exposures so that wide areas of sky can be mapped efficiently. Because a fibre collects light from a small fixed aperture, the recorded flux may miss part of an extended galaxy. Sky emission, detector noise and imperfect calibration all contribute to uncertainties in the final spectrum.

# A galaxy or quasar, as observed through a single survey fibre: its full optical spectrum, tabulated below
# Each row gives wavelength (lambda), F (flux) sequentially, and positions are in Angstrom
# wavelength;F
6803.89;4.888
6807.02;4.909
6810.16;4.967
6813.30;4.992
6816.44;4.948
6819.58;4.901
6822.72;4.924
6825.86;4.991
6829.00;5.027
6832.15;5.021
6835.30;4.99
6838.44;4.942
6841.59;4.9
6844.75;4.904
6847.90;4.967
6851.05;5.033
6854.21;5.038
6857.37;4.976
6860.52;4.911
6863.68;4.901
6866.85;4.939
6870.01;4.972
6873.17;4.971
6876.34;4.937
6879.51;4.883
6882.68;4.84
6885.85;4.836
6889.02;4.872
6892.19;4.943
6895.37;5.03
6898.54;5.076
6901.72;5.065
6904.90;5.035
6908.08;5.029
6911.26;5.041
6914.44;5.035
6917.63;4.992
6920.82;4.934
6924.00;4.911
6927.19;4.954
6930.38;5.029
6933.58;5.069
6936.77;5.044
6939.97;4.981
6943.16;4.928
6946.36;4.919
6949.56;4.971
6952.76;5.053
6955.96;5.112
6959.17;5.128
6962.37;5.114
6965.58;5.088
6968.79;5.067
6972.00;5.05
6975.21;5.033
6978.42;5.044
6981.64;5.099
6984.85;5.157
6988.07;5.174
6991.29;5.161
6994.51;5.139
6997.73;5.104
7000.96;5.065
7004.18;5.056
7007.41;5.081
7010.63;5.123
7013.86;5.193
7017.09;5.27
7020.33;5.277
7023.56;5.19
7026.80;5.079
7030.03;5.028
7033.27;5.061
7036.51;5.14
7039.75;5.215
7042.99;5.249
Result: -0.4 Angstrom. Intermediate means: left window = 4.96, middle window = 4.96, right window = 4.85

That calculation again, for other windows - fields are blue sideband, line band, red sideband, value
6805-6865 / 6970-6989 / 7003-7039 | 0.0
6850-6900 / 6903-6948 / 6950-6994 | 0.3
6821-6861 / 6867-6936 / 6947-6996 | 0.7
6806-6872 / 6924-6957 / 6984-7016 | 0.4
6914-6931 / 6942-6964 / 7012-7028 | 0.0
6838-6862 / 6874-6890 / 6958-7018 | 0.4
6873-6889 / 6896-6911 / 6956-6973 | -0.3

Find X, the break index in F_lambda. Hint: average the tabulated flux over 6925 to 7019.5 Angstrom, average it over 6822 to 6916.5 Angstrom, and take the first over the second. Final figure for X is 1.0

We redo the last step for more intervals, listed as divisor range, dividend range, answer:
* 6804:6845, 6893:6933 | 1.01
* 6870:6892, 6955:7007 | 1.04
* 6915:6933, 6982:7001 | 1.03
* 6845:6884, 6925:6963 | 1.02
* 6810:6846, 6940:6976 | 1.02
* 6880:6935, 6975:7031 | 1.03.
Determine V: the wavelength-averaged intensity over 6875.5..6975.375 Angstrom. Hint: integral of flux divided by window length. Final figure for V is 5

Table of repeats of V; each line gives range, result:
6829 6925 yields 4.97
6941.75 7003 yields 5.07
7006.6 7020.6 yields 5.19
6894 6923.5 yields 5.02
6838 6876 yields 4.95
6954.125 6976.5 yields 5.08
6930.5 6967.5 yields 5.04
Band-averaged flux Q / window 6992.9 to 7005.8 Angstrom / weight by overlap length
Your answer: 5.09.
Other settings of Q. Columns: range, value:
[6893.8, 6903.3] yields 5.06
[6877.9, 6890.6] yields 4.86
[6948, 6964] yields 5.08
